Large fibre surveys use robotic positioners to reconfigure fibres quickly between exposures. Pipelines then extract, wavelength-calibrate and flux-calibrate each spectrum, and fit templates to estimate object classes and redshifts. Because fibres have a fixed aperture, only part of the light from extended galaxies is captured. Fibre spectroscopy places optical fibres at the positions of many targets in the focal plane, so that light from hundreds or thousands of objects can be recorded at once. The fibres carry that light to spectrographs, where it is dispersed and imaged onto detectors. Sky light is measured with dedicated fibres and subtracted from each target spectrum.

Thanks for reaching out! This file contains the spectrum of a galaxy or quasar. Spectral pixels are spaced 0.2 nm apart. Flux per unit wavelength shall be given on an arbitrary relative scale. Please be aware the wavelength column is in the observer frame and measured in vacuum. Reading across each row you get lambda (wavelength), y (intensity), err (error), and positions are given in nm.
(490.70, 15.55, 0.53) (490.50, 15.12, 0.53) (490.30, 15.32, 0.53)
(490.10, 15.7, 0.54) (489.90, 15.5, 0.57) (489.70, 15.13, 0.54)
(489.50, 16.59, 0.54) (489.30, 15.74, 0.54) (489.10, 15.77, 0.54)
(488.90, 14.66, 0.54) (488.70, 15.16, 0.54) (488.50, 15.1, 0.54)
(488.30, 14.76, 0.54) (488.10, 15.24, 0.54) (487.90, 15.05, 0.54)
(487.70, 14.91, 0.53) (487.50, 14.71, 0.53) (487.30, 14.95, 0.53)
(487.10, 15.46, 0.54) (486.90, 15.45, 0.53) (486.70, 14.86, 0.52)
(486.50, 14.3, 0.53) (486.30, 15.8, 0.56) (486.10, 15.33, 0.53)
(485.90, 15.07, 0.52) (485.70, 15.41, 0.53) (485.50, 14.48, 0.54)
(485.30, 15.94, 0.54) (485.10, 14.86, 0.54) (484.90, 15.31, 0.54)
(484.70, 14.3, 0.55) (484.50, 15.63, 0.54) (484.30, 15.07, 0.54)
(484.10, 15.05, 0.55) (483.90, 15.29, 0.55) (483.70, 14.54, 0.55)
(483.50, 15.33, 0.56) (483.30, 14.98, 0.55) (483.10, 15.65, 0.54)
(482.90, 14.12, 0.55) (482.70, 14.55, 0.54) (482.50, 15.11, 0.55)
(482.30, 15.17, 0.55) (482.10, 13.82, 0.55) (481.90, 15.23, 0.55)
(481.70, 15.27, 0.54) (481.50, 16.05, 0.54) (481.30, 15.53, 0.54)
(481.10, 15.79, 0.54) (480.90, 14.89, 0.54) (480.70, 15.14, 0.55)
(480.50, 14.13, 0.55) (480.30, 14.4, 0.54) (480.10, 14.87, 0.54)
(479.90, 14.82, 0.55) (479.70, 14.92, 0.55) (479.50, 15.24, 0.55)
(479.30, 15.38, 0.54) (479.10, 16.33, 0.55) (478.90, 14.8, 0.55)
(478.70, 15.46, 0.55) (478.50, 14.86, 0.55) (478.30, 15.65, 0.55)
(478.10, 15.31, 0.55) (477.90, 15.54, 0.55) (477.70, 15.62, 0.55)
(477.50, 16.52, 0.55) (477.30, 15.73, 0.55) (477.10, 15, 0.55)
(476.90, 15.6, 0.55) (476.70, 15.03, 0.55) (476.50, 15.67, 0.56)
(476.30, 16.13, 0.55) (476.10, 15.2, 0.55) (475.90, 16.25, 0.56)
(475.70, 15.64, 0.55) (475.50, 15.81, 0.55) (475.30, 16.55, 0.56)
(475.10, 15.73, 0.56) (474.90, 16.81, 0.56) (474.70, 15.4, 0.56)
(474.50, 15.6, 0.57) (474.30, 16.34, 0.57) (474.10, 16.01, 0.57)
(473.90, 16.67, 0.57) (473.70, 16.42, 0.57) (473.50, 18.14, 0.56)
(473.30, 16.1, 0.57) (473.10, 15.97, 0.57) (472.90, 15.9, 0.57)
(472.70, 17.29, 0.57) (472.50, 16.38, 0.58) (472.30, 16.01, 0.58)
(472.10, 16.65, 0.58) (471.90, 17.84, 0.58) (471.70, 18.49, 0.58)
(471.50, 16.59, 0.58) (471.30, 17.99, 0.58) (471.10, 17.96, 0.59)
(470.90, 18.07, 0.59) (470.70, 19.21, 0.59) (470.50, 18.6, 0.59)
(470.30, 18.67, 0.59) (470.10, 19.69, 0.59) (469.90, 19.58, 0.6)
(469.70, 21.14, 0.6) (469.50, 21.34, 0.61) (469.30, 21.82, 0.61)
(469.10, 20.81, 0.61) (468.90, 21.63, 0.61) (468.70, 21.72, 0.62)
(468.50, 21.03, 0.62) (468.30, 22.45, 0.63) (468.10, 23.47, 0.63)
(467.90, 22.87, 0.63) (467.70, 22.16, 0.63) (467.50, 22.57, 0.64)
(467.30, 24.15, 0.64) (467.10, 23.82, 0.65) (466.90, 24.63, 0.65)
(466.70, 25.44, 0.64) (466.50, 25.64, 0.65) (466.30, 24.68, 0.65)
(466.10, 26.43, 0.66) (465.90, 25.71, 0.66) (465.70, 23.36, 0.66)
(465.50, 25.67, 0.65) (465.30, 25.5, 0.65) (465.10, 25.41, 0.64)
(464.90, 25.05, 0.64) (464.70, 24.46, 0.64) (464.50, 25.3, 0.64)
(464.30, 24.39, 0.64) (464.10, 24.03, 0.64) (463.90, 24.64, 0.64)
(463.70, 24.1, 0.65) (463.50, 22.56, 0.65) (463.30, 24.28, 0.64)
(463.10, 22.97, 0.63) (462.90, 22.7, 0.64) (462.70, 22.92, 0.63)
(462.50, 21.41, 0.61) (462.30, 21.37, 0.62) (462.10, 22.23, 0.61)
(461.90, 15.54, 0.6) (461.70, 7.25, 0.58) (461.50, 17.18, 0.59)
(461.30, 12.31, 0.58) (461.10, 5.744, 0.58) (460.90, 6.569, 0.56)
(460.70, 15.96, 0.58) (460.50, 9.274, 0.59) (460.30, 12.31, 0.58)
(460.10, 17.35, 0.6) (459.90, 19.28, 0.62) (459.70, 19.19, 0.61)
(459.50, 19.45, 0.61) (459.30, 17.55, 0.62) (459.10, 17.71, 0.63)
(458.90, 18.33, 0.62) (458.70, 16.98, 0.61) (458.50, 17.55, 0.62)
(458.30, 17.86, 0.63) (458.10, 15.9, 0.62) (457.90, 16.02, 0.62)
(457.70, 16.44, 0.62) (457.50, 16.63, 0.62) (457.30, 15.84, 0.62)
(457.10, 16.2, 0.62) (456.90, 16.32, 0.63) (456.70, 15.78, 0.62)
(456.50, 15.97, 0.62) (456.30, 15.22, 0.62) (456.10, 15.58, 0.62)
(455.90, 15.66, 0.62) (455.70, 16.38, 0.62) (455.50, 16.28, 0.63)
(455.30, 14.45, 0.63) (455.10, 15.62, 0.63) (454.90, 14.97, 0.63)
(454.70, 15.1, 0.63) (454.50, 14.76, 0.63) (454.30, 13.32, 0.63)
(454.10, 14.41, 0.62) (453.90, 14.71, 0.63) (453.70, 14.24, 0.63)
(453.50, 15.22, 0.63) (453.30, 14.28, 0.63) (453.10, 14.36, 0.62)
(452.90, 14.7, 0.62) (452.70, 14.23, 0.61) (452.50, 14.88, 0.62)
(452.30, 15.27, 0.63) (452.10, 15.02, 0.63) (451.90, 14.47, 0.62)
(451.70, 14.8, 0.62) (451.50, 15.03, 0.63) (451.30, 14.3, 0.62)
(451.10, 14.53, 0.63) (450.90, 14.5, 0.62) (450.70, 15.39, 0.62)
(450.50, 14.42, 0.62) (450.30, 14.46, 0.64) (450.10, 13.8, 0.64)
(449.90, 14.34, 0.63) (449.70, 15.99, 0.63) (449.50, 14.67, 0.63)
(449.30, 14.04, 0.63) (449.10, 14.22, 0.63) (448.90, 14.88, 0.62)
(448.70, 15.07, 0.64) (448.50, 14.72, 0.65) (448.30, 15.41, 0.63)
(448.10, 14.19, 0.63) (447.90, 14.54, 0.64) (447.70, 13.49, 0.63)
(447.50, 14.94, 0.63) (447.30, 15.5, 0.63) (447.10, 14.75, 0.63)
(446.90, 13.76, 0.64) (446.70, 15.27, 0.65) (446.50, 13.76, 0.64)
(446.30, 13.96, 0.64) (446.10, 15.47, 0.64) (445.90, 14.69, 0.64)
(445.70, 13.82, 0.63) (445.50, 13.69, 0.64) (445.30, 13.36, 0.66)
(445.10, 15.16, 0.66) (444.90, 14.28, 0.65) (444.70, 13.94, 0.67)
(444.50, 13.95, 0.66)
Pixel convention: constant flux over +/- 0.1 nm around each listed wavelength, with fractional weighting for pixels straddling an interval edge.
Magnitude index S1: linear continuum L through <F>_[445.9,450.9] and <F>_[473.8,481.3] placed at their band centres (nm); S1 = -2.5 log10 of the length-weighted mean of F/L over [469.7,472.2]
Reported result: -0.20 mag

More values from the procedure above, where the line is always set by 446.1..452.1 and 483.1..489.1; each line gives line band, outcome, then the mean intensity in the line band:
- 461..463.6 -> -0.234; 18.3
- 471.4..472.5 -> -0.146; 17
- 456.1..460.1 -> -0.158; 17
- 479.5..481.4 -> 0.004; 15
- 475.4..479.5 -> -0.042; 15.6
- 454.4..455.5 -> -0.030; 15.1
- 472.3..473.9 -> -0.113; 16.6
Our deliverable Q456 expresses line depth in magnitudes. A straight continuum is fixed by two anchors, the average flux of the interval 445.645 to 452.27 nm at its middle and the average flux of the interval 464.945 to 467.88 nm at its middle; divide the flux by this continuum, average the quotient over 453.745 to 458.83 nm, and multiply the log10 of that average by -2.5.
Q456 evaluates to 0.19 mag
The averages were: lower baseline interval 14.6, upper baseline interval 24.6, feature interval 15.8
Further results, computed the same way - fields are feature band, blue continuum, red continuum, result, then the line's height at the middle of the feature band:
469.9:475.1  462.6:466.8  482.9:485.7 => 0.208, 20.8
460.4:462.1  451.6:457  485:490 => 0.259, 15.1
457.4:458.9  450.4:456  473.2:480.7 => -0.127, 15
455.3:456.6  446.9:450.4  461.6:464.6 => 0.158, 18.2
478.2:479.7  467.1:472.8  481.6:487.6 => 0.105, 16.9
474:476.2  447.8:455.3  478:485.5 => -0.066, 15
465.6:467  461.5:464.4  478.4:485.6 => -0.236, 20.2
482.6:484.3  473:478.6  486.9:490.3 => 0.042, 15.5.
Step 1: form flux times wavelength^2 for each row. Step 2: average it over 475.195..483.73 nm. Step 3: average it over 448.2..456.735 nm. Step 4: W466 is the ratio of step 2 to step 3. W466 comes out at 1.16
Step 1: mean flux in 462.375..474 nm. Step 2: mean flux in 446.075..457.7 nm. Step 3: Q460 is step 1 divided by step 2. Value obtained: 1.43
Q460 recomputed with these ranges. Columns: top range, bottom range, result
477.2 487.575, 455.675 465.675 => 0.82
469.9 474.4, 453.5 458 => 1.12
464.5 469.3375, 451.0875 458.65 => 1.55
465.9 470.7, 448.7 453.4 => 1.53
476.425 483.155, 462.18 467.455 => 0.63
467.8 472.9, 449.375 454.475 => 1.33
